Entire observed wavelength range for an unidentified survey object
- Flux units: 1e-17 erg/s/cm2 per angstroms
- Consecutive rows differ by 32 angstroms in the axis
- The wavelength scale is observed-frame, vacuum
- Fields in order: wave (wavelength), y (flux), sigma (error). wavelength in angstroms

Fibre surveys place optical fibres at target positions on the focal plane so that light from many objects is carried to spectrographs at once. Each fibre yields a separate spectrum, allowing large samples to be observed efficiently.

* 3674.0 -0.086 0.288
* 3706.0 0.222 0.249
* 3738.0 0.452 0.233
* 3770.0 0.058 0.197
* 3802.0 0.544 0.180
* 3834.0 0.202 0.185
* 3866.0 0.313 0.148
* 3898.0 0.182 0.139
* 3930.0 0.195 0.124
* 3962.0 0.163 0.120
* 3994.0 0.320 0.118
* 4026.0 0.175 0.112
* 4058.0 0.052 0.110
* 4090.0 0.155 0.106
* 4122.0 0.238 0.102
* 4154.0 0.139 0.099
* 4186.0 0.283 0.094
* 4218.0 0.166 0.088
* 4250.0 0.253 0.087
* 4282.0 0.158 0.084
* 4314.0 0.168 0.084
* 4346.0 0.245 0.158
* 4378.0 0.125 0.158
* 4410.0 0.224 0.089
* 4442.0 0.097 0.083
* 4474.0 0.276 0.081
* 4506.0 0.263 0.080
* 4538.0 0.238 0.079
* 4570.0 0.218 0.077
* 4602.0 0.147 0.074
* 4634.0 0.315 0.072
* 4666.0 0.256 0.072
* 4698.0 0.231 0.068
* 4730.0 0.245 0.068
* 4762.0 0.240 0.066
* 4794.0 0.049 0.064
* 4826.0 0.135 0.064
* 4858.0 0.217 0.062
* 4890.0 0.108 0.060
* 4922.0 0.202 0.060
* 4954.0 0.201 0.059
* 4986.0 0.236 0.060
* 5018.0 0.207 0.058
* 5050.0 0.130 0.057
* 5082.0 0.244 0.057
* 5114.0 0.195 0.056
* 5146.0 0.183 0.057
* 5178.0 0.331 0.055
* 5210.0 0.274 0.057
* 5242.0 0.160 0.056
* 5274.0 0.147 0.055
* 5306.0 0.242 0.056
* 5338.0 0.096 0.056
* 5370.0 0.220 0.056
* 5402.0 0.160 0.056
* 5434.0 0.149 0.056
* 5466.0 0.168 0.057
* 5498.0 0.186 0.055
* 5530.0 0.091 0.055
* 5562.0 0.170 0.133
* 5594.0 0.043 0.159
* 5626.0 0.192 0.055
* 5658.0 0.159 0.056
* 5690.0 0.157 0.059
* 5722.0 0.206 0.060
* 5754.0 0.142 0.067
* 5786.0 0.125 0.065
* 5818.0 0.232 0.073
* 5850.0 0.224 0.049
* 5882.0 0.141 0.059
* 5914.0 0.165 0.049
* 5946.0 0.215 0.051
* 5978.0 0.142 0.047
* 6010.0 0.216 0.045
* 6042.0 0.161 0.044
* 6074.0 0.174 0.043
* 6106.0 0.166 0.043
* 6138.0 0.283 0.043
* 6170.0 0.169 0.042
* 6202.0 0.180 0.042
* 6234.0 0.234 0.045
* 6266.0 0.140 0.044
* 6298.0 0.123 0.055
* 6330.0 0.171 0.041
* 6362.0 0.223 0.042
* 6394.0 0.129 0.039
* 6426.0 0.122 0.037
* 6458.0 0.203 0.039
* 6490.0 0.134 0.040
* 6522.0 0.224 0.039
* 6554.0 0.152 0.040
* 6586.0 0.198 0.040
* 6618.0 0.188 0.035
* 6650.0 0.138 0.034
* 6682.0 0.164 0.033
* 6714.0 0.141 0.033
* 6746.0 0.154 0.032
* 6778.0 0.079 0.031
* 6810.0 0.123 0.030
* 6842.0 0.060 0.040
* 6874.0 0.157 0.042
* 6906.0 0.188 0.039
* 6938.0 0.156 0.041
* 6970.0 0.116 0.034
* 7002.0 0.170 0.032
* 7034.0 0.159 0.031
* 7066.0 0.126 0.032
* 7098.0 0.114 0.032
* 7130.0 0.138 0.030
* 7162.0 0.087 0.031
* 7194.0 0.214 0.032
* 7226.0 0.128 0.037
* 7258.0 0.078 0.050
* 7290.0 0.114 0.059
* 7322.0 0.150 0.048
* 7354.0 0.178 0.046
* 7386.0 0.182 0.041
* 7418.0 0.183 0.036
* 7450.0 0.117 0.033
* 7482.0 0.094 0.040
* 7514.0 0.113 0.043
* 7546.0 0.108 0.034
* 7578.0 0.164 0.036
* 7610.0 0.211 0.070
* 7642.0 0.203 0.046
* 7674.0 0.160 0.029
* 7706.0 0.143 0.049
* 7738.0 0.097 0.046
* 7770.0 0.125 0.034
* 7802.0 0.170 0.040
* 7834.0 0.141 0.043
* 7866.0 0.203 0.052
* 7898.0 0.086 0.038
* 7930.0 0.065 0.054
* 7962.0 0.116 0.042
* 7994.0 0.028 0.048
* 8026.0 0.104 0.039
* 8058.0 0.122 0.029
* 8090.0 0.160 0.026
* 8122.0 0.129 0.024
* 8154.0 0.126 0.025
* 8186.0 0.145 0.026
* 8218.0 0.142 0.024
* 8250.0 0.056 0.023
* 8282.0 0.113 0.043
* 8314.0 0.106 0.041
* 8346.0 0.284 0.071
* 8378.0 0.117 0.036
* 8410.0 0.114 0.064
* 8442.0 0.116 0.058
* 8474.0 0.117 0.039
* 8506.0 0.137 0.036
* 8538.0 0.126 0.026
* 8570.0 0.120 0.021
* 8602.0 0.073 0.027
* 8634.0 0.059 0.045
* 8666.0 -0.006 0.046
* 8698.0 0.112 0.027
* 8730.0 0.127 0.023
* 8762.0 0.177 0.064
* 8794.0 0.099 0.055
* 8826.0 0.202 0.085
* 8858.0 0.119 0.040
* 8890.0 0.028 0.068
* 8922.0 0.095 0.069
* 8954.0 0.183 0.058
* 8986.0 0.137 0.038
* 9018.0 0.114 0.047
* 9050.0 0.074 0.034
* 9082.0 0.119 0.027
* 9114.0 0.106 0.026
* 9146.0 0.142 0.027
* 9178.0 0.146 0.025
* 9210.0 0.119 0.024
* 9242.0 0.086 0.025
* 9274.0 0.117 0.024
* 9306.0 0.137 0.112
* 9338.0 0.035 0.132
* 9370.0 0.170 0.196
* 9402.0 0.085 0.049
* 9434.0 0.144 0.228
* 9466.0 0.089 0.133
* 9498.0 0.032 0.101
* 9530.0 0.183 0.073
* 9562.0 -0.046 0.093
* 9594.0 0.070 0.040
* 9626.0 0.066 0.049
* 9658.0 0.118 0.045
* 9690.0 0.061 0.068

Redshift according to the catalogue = 0.12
